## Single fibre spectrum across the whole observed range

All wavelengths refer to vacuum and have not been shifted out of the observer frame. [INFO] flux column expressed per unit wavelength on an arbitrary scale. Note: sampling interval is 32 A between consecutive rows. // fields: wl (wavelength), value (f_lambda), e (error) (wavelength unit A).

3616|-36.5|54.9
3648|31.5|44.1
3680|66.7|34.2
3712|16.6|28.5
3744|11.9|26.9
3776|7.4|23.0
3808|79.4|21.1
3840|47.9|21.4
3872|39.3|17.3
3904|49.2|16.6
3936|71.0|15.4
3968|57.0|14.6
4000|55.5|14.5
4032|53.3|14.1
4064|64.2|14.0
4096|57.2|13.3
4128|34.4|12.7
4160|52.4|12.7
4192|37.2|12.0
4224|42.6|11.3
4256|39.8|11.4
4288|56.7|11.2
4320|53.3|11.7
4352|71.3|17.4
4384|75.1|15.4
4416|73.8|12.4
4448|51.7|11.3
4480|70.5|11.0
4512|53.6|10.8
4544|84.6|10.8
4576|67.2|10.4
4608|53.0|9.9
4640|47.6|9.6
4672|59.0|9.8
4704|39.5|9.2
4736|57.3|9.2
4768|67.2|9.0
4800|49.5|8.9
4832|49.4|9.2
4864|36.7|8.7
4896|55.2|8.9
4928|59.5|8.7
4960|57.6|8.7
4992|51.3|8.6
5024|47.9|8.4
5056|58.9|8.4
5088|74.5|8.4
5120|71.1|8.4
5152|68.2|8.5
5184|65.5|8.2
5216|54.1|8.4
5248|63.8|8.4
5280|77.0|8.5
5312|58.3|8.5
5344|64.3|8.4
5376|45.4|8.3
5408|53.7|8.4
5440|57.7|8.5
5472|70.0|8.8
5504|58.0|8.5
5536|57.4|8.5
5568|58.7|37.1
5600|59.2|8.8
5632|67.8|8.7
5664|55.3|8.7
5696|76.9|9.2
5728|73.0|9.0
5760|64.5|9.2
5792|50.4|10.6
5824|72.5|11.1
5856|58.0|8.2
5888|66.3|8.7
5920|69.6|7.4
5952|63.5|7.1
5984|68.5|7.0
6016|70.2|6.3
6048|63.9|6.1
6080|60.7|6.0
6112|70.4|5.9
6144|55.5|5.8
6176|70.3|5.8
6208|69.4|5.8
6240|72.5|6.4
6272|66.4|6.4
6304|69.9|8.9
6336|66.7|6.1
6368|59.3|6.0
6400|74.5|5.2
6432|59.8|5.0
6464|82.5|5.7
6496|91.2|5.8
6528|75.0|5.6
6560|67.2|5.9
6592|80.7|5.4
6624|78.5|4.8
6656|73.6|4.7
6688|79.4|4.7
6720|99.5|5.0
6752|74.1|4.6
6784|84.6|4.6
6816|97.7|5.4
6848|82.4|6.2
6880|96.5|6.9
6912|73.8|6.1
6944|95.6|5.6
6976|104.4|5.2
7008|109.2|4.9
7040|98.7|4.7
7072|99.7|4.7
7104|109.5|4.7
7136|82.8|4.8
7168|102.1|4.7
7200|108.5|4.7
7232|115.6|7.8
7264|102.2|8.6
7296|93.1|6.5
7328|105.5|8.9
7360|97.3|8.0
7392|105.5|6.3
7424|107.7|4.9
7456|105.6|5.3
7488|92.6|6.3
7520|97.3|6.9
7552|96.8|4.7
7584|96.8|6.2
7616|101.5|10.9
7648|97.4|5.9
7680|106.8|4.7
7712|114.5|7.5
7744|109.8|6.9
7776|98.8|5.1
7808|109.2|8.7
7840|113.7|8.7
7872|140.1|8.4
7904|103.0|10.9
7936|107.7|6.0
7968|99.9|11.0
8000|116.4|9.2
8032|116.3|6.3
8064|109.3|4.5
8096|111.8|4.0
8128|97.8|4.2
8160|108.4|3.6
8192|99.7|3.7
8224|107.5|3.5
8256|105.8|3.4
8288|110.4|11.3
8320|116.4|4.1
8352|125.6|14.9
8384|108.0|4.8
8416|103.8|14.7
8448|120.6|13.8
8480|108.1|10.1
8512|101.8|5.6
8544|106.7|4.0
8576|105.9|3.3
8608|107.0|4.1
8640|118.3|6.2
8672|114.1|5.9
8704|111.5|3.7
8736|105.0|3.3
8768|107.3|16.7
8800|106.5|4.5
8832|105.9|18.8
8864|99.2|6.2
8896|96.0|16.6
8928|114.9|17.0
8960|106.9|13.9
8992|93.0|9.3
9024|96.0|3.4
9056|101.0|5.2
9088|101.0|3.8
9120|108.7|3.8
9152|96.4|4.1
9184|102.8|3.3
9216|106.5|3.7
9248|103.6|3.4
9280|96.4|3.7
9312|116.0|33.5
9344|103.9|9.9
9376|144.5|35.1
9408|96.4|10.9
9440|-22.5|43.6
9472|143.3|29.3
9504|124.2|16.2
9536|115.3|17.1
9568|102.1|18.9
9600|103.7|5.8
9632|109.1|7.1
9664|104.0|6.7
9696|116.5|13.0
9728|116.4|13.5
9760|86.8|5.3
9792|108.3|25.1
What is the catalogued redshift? 0.74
